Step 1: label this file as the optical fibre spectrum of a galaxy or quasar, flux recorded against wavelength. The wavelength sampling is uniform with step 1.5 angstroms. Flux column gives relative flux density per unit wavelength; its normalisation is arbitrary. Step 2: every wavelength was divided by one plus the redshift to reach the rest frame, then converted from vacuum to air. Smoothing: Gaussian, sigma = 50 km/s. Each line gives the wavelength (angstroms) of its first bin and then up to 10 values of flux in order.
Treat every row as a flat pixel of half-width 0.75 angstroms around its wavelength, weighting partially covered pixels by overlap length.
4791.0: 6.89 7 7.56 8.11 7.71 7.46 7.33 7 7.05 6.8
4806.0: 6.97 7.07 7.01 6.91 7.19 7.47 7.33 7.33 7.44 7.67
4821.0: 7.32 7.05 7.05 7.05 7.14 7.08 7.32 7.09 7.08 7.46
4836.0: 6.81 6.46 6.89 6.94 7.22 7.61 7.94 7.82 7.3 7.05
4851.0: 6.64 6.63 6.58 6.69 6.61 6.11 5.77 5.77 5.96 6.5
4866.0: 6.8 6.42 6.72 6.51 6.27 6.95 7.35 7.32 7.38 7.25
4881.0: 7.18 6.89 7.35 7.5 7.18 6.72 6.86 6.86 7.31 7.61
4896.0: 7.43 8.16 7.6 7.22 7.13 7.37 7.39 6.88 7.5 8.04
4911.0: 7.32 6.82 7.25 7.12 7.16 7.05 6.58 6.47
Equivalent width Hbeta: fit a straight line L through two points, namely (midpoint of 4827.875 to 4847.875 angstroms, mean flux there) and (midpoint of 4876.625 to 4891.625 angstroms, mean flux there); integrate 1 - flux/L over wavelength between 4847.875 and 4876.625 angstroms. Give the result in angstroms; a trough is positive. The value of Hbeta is 2.43 angstroms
